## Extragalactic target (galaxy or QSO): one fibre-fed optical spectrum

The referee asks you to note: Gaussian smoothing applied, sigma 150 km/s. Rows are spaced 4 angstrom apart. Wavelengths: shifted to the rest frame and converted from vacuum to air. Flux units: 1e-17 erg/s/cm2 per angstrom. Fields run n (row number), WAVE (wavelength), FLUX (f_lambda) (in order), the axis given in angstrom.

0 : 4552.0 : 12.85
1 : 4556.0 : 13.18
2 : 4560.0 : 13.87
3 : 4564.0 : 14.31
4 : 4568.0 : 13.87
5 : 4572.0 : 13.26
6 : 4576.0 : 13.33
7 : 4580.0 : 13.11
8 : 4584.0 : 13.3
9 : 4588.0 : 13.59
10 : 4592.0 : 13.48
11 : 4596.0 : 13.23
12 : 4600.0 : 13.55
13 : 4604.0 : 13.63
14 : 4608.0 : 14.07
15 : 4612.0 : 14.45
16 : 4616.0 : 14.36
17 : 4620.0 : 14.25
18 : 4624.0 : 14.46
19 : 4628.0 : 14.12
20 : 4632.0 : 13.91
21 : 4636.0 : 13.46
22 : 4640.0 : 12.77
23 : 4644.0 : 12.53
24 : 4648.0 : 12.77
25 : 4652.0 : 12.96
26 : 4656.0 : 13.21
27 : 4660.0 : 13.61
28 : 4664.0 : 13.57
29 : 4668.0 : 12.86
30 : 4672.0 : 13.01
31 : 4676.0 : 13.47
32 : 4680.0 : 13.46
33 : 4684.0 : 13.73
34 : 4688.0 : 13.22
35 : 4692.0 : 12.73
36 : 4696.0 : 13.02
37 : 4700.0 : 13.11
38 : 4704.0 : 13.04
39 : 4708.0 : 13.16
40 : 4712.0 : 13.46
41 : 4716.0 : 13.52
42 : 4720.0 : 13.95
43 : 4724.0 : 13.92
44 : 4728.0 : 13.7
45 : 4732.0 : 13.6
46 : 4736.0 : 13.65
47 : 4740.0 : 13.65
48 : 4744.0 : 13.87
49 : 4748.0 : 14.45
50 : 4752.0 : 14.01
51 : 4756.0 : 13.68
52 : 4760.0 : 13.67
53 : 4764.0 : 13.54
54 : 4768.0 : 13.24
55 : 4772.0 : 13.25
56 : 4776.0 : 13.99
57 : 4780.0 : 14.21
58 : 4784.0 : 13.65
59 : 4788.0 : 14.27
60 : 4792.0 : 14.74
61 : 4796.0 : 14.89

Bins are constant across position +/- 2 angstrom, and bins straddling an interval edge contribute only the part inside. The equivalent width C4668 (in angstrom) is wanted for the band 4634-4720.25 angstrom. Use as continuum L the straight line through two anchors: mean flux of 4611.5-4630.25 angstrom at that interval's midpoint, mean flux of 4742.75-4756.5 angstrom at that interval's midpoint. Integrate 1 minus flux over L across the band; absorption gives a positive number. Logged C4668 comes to 6.08 angstrom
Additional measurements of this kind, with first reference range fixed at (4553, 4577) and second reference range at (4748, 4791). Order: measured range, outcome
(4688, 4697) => 0.52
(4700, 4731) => 0.55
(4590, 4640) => -0.75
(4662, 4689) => 0.76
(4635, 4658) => 1.28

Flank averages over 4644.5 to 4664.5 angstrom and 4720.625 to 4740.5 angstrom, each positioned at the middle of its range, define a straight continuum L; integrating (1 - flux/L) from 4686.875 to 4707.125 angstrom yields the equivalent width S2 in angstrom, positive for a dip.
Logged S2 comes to 0.7 angstrom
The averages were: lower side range 13.1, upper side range 13.7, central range 13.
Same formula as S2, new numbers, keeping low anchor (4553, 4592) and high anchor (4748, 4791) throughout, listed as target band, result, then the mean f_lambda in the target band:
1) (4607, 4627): -1.1 angstrom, 14.3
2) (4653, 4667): 0.3 angstrom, 13.4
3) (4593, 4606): 0.1 angstrom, 13.5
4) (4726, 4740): 0.1 angstrom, 13.7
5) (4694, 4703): 0.4 angstrom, 13.1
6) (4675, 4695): 0.6 angstrom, 13.3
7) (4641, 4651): 0.7 angstrom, 12.7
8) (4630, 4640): 0.1 angstrom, 13.5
